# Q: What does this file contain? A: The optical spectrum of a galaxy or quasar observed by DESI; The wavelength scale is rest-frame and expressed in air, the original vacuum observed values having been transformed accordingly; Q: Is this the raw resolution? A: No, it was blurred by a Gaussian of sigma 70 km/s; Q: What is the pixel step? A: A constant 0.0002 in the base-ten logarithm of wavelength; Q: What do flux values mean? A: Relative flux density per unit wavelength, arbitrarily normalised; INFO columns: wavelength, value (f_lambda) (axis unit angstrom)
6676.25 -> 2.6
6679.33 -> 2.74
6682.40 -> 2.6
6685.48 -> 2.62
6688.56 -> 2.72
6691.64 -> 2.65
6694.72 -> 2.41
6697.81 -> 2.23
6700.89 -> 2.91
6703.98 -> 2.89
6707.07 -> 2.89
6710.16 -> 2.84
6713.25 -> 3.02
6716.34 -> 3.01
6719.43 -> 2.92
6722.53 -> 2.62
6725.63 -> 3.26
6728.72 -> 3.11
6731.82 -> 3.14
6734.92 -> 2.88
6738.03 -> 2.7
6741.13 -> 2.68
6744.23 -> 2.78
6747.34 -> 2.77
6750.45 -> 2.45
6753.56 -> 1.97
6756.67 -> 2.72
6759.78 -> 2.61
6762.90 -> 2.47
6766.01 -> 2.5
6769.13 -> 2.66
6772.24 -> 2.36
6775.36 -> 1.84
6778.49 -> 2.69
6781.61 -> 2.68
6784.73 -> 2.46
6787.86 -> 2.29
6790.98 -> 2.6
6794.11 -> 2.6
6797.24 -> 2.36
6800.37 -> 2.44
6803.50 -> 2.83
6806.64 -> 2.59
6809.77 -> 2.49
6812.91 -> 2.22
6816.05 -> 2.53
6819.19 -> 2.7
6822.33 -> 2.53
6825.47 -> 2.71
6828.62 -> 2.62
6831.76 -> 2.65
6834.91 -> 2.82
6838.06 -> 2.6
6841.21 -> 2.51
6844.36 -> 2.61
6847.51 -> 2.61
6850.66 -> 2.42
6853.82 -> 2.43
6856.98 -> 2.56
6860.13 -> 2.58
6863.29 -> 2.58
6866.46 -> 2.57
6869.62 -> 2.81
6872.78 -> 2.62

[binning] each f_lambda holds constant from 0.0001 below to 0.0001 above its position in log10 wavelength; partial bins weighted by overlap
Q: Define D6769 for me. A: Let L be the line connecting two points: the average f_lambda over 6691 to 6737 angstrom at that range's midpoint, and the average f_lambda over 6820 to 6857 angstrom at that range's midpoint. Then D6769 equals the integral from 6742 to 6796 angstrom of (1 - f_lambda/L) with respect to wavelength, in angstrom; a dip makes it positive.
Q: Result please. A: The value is 4.7 angstrom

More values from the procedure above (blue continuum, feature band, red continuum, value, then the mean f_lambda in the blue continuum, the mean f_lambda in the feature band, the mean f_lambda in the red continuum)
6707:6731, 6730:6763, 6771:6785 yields 0.54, 2.97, 2.66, 2.4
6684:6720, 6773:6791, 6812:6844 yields 1.67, 2.76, 2.41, 2.6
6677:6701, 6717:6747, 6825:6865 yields -3.54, 2.59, 2.9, 2.59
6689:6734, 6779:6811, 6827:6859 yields 1.67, 2.85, 2.54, 2.58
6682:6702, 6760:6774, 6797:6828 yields 0.35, 2.58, 2.5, 2.55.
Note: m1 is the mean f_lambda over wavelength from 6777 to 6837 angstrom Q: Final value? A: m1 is 2.57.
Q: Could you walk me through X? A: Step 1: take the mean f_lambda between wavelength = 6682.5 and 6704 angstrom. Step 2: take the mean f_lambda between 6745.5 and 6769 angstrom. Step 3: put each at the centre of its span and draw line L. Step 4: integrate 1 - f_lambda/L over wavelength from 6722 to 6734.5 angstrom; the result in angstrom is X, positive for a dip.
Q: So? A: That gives -2.42 angstrom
